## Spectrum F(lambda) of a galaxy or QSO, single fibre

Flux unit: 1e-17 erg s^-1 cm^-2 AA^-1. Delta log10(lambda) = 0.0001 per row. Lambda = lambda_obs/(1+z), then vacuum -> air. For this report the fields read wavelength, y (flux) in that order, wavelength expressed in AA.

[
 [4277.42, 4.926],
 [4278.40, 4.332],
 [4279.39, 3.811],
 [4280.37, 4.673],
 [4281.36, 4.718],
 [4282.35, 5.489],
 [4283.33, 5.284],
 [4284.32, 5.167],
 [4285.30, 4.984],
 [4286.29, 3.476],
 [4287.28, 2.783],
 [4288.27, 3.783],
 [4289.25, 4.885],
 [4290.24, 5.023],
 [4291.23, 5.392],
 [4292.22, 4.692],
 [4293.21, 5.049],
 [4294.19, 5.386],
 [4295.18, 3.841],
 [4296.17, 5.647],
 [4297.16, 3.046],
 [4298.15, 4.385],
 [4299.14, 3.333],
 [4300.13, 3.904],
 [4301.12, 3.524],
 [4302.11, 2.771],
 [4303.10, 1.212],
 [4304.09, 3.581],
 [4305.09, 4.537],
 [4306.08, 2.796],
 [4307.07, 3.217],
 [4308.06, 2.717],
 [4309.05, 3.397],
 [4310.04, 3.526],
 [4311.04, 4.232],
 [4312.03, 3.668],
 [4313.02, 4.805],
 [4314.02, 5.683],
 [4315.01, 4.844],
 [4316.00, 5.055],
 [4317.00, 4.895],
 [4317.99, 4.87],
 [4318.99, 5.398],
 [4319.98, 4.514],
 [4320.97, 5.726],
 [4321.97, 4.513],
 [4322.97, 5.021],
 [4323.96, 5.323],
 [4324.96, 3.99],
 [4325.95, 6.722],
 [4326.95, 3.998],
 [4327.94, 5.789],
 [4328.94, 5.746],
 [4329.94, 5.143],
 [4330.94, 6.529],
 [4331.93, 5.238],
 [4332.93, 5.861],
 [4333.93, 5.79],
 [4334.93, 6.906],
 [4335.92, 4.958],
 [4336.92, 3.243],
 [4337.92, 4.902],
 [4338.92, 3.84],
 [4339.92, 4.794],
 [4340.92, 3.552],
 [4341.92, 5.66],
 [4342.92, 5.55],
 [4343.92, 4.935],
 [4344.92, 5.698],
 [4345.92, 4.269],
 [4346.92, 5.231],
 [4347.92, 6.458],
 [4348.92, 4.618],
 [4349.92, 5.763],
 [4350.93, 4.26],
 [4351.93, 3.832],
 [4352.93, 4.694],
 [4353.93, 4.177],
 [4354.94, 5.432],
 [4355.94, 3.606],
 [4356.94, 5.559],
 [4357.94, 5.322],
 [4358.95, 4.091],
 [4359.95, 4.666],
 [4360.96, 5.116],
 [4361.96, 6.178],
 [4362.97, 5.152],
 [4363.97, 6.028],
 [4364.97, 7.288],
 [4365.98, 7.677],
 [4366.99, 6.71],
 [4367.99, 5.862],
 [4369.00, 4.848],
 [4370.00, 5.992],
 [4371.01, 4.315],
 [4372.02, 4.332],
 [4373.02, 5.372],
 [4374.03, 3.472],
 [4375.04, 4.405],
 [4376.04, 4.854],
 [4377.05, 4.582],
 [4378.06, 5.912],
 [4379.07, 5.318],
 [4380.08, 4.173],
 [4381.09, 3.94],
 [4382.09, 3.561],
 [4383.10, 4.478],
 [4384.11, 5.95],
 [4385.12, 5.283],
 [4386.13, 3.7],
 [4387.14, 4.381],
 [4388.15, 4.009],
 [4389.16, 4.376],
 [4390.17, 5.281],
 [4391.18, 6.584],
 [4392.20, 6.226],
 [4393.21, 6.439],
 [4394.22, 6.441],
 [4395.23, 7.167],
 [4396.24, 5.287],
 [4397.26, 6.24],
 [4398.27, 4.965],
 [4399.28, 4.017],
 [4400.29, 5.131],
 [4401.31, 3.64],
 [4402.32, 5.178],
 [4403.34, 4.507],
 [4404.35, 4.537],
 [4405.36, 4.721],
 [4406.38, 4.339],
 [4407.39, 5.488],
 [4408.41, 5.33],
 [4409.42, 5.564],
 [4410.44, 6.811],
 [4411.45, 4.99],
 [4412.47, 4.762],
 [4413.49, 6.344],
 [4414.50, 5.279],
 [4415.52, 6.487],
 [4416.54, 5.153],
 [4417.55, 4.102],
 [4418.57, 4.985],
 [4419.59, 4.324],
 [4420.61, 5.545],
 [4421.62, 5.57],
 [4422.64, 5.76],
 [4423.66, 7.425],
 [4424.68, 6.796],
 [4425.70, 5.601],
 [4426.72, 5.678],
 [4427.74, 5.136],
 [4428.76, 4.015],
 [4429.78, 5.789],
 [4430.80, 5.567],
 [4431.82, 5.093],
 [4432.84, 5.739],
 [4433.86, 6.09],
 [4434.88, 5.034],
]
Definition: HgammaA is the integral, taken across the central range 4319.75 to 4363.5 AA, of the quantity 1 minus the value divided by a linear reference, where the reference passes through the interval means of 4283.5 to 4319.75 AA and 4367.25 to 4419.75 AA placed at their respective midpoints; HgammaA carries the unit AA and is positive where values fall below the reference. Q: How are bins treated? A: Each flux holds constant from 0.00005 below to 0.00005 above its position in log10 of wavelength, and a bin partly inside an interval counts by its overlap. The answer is -4.81 AA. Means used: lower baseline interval 4.17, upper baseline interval 5.08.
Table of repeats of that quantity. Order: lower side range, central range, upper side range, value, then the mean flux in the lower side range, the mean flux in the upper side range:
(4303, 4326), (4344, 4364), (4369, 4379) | -1.3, 4.35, 4.83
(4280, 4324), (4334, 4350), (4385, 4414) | -1.1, 4.32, 5.23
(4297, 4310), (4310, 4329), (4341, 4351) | -4.4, 3.28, 5.21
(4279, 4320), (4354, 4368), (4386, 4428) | -2.0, 4.24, 5.36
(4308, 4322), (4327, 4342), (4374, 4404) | -1.5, 4.58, 5.01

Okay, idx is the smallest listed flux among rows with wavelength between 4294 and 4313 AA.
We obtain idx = 1.212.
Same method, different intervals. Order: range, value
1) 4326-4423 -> 3.243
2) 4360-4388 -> 3.472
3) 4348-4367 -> 3.606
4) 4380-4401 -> 3.561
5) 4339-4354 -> 3.552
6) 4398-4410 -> 3.64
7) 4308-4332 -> 2.717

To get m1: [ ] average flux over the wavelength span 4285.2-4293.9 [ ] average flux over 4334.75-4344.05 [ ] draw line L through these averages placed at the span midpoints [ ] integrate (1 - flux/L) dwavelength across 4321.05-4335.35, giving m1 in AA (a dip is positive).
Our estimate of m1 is -2.37 AA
